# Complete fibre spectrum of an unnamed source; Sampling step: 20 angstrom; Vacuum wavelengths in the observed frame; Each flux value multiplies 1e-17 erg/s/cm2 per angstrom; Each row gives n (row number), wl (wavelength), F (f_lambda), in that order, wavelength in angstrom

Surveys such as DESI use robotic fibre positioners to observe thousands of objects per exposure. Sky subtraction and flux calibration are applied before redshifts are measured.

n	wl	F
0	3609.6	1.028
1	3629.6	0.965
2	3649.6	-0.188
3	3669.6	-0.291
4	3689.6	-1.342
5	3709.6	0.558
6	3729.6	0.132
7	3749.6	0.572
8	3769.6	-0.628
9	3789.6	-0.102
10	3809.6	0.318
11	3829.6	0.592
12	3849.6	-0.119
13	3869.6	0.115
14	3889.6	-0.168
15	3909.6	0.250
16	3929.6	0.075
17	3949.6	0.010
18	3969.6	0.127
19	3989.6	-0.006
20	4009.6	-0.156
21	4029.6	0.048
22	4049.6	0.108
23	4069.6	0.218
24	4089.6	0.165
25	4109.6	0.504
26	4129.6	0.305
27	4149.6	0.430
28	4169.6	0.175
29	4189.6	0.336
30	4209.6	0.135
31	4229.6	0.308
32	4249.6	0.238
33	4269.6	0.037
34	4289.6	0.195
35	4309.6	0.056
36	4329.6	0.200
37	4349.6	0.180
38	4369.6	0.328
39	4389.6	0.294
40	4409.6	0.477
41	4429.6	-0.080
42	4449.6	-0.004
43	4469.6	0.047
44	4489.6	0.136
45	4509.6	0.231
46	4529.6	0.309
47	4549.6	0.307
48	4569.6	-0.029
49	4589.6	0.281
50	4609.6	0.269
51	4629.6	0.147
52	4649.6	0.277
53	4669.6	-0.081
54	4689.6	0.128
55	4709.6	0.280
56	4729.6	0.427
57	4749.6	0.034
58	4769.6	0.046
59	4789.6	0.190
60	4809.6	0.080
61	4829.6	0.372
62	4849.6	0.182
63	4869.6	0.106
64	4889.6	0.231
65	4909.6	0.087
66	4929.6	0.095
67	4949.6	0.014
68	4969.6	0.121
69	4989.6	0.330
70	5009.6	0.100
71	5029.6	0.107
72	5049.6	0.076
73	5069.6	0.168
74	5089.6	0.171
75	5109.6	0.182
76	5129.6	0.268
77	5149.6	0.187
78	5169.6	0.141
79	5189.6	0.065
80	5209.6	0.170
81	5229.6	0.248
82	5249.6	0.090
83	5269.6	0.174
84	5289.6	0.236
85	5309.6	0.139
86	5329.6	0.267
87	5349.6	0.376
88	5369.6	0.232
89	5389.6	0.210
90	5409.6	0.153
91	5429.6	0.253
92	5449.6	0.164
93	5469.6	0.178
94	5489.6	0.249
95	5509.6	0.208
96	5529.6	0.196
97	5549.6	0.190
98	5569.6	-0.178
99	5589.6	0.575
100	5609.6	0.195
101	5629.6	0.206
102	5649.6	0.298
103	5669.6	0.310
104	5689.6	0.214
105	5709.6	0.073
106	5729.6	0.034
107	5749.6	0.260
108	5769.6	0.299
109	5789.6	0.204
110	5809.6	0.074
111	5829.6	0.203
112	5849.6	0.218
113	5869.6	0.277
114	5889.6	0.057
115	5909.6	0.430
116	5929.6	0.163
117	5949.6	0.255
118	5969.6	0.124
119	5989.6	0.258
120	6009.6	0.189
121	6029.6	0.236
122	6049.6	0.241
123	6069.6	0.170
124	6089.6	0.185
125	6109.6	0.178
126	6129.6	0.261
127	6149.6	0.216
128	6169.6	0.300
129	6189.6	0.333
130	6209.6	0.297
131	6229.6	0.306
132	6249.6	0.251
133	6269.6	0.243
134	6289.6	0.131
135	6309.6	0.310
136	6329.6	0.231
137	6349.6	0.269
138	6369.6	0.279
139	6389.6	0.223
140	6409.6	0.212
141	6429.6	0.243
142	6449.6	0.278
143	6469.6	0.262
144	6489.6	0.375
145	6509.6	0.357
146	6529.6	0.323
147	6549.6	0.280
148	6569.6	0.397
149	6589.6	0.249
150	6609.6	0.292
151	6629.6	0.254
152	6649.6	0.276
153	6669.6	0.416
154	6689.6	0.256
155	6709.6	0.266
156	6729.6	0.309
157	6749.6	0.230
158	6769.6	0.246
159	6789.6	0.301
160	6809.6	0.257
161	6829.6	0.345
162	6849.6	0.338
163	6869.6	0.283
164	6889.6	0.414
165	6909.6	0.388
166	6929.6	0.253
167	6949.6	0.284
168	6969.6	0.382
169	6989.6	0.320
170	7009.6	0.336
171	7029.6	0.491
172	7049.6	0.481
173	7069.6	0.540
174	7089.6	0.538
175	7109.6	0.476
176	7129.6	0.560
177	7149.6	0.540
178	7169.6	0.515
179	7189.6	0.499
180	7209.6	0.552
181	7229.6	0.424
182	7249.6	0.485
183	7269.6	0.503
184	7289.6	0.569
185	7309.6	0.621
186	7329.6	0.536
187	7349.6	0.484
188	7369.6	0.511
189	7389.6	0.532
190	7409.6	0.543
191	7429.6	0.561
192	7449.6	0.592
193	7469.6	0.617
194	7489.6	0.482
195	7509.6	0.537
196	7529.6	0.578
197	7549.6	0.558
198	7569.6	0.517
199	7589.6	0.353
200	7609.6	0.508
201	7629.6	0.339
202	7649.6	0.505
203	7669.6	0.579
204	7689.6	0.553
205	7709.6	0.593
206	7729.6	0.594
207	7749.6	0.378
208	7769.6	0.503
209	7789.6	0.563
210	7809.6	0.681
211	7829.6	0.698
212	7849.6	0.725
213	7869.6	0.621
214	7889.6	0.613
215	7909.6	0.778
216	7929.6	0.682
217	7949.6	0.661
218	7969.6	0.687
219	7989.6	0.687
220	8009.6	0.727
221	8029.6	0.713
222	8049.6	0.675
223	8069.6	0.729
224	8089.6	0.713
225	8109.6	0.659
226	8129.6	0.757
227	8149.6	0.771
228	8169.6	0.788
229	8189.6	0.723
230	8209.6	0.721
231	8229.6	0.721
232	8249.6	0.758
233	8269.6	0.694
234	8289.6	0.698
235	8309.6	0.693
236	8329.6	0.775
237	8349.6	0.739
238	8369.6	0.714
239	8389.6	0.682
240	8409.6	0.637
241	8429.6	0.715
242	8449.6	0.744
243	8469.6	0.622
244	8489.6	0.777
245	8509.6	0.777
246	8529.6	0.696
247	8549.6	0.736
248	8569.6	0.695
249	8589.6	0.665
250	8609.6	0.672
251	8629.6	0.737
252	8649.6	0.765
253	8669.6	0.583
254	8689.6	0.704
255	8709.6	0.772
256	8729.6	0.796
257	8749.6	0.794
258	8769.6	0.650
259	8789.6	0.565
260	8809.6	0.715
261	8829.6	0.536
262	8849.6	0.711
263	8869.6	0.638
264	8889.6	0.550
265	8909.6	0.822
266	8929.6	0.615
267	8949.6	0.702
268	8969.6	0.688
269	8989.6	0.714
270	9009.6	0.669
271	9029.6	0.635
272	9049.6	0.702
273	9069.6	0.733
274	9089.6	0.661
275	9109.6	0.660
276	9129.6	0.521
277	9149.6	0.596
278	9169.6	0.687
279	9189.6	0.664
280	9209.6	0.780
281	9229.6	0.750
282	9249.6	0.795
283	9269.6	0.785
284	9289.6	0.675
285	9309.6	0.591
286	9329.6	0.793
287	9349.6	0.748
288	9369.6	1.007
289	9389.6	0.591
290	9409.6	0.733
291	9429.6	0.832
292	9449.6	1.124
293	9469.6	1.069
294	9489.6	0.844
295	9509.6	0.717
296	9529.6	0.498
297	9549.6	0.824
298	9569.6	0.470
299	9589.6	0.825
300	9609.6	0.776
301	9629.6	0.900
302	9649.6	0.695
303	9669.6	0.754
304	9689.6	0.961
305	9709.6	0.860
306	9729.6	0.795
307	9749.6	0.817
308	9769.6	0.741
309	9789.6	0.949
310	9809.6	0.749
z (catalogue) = 0.763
